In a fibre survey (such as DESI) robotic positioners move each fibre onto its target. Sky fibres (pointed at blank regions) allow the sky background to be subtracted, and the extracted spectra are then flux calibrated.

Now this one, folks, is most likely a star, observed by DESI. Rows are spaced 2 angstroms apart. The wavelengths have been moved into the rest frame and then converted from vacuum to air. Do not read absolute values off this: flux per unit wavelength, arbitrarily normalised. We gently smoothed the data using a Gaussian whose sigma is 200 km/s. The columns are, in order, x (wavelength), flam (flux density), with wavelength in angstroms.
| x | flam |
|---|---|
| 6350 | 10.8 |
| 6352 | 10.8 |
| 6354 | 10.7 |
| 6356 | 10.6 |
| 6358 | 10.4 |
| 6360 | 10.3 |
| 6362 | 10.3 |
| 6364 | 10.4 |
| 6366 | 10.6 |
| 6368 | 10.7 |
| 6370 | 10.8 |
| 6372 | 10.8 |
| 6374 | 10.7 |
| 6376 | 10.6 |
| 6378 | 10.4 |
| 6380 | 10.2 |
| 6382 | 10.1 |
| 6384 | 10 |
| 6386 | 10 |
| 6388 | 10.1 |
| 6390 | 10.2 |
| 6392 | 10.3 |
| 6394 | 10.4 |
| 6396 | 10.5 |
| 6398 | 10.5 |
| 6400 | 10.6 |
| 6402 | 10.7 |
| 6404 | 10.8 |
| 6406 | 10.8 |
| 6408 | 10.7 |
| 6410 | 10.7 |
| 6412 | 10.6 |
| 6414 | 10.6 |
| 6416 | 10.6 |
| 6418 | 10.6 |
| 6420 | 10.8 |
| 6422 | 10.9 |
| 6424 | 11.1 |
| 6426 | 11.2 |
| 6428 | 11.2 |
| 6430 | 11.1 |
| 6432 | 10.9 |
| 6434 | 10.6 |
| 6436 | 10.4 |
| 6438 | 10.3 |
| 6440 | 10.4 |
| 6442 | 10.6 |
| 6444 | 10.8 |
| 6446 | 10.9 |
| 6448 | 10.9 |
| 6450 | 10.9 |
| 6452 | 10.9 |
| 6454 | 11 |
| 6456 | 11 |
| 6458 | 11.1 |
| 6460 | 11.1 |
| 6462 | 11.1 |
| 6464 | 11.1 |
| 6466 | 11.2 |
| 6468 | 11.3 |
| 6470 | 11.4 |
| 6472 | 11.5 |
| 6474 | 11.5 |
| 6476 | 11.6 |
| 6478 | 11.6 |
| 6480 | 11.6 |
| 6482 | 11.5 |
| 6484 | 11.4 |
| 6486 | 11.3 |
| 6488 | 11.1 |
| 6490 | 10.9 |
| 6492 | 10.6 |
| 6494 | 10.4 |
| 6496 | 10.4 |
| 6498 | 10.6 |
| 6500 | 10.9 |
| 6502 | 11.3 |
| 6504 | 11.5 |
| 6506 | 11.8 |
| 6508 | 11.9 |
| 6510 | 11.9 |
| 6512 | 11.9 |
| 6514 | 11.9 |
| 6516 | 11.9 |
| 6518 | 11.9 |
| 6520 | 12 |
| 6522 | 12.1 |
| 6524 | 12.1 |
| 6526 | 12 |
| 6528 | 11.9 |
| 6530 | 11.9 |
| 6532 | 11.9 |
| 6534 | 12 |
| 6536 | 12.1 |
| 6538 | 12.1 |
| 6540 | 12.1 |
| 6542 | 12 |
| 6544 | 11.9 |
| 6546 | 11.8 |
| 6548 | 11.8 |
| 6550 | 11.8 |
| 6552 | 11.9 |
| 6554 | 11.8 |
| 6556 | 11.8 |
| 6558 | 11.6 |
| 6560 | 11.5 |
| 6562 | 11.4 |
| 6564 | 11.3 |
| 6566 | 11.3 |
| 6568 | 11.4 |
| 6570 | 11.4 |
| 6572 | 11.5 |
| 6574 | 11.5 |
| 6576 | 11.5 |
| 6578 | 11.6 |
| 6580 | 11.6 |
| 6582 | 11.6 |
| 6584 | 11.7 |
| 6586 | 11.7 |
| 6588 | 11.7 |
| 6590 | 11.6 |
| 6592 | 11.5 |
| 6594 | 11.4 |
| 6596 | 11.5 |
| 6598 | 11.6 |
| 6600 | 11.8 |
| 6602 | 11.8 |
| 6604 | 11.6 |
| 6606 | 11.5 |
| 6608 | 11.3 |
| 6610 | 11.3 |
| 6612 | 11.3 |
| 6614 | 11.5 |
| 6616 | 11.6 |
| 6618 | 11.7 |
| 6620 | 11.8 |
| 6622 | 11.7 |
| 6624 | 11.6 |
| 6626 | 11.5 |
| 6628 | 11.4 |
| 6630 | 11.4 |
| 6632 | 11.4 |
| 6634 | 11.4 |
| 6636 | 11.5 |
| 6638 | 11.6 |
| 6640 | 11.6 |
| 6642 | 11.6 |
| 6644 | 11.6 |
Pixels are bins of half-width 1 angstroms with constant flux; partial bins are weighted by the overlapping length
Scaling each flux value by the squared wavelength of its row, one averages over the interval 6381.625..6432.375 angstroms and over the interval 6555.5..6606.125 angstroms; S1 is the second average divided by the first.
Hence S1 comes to 1.15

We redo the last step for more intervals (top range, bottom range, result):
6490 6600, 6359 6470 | 1.13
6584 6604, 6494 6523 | 1.03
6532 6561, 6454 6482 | 1.08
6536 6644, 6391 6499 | 1.11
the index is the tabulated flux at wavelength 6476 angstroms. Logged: 11.6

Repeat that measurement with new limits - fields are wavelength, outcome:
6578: 11.6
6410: 10.7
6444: 10.8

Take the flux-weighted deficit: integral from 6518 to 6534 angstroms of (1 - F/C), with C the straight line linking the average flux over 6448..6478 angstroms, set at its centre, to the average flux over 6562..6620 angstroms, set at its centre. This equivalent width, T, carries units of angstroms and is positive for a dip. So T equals -0.9 angstroms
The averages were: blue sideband 11.2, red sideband 11.5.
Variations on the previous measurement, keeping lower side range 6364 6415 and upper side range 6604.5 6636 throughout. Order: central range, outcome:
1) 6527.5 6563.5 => -2.2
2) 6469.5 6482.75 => -0.8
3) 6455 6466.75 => -0.3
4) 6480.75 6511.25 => -0.6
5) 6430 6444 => 0.1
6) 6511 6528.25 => -1.4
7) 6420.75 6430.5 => -0.4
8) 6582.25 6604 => -0.5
